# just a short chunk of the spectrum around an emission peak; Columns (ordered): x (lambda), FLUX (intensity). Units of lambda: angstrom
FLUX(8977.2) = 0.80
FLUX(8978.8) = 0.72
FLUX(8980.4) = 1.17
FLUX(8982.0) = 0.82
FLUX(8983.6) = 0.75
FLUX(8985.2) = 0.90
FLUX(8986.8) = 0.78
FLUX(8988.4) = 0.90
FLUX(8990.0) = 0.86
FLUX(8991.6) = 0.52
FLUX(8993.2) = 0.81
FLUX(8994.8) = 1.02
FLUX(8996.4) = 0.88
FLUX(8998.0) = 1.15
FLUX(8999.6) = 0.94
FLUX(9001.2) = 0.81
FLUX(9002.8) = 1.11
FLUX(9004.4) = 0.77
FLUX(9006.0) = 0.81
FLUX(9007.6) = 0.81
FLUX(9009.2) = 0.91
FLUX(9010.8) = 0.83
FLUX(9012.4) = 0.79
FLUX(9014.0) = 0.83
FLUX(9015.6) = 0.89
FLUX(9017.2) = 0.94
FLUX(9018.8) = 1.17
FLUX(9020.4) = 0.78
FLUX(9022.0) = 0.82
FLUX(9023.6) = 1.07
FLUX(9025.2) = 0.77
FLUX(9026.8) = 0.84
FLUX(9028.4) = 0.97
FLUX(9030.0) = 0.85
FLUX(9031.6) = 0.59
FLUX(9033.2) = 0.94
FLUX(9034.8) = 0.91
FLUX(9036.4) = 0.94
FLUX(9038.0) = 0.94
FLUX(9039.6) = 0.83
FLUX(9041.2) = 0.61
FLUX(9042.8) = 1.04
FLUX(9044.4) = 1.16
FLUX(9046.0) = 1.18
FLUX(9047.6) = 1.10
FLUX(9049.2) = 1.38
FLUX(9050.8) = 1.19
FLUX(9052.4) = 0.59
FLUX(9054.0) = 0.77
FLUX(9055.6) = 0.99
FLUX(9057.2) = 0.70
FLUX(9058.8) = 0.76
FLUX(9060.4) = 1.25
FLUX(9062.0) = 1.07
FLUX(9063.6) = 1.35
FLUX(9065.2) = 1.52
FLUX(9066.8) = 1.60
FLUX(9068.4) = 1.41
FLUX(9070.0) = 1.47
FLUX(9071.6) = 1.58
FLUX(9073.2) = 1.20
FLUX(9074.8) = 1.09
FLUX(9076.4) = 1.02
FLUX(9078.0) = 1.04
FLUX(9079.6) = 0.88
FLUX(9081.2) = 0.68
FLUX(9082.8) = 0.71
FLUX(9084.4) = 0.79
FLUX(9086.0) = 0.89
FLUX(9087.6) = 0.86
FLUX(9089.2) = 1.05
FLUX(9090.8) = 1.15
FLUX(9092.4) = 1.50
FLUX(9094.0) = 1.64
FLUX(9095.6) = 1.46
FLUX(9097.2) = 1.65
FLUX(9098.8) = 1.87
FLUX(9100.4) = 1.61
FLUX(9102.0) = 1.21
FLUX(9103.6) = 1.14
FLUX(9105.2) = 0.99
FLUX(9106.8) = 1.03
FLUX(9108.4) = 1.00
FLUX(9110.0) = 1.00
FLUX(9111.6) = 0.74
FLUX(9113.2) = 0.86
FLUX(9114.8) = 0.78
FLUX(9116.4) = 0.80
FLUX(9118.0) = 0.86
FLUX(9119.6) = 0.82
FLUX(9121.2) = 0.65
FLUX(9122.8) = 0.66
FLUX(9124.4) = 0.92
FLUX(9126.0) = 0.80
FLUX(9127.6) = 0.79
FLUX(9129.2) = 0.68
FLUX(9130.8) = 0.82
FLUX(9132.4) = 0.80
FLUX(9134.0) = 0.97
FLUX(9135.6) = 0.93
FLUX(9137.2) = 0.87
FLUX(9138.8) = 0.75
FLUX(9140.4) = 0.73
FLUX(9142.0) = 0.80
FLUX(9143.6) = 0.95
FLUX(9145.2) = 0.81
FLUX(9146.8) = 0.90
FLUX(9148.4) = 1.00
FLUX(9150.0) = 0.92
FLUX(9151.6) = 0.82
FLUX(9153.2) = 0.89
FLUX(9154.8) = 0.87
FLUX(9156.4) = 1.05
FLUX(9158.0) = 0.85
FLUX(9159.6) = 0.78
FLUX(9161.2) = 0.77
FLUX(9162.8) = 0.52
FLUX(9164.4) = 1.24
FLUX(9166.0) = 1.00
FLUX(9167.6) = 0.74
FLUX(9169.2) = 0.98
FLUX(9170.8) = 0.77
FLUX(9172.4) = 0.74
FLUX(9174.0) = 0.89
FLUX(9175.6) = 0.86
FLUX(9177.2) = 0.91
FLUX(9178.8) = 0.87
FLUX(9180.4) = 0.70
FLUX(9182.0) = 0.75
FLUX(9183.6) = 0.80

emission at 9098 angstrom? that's [N II]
